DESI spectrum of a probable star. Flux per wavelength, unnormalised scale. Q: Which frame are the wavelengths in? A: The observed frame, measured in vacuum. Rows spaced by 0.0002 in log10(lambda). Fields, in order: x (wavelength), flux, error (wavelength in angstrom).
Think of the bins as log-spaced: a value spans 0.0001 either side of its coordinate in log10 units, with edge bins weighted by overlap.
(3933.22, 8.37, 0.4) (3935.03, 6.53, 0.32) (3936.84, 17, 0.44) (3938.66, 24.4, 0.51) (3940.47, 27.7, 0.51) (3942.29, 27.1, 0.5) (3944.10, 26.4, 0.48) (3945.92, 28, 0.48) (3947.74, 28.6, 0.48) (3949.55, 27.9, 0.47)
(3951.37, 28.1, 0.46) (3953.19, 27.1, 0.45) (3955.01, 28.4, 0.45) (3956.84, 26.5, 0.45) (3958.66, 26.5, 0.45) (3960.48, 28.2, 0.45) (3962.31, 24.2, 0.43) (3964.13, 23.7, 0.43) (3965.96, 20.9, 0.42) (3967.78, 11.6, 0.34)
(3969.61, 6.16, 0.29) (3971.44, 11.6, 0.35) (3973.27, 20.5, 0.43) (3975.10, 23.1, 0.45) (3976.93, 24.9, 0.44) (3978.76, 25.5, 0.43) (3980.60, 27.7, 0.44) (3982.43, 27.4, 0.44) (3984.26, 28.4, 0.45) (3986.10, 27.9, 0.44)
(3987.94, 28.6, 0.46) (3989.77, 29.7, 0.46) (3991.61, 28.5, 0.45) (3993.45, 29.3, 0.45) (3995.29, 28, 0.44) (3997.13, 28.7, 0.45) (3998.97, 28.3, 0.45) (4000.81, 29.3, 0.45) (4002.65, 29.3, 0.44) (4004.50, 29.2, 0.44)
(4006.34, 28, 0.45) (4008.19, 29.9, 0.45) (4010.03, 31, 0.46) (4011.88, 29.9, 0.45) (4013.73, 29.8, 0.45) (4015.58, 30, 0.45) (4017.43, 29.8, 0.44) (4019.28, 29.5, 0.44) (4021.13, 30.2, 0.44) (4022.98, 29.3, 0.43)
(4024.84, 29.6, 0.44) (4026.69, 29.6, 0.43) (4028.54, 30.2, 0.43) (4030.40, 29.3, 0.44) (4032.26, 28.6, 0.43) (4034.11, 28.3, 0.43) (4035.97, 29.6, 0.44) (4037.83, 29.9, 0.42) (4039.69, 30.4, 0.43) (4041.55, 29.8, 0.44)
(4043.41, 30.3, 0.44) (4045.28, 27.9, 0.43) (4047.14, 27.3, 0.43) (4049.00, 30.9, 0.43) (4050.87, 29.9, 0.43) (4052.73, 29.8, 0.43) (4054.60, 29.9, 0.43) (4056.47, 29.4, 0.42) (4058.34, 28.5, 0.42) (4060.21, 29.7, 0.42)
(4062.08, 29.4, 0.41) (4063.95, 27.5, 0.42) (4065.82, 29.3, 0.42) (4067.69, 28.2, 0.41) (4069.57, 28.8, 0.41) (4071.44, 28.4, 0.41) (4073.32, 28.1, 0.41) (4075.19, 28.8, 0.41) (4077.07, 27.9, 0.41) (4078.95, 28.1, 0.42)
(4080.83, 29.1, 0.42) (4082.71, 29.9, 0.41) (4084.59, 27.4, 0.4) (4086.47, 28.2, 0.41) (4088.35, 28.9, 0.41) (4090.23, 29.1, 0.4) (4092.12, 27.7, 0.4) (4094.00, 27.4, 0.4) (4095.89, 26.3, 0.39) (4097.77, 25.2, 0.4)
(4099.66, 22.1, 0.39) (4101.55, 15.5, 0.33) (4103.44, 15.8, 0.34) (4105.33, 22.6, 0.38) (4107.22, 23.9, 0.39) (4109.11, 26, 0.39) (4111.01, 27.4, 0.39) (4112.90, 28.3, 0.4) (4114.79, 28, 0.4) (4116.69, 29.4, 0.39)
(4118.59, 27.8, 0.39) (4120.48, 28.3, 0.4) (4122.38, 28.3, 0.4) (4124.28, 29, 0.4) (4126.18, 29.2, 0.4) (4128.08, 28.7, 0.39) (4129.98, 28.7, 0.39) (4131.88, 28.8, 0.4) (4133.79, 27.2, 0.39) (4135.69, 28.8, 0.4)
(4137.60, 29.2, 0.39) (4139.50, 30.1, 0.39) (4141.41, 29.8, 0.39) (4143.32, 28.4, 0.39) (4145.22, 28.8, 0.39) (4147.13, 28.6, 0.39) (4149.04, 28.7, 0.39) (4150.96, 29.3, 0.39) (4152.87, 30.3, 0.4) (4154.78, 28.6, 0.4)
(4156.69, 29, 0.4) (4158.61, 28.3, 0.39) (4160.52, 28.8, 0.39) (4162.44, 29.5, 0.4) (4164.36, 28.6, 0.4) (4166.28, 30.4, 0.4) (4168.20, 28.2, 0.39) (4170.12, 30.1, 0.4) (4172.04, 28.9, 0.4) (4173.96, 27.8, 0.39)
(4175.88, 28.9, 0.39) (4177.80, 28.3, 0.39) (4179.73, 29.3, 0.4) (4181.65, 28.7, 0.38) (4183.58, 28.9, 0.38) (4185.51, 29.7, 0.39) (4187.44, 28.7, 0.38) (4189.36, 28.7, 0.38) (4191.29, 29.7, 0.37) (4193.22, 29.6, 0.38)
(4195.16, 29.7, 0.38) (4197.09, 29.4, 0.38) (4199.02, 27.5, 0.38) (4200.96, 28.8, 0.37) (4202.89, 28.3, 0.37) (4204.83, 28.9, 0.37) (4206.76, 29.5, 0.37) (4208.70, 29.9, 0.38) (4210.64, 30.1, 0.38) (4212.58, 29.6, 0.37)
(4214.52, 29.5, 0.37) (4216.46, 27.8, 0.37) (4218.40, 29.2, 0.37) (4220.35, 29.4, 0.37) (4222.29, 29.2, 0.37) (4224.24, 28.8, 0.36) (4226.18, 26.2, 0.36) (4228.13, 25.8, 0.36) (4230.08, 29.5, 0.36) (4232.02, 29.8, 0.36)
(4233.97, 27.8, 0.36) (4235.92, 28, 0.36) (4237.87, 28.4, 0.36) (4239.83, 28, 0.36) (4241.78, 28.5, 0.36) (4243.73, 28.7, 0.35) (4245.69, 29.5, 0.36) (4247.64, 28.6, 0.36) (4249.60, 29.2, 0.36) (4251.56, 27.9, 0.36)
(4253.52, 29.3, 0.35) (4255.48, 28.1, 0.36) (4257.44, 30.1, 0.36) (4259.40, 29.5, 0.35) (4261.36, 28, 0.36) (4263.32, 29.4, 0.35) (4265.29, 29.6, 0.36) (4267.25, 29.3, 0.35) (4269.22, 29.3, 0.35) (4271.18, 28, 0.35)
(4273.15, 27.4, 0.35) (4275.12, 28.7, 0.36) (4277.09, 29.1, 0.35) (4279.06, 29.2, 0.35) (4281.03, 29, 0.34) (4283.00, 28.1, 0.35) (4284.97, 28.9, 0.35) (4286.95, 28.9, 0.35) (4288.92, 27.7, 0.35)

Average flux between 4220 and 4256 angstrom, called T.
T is 28.4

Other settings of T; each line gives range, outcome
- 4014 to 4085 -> 29.2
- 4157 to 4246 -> 28.8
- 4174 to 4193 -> 29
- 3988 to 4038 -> 29.3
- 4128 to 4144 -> 28.9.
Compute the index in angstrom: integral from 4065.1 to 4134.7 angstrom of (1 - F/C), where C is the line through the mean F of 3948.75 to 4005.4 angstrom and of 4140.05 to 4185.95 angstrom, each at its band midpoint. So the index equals 1.7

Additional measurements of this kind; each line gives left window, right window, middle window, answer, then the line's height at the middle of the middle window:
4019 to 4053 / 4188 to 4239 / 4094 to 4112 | 3.8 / 29.2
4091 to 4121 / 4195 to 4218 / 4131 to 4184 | -3.6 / 27.1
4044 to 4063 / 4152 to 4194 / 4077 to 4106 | 3.5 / 29.2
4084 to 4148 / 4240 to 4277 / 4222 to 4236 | 0.2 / 28.5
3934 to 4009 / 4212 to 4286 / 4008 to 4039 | -4.7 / 25.7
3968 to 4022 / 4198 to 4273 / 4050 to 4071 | -1.4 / 27.3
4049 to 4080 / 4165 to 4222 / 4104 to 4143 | 1.5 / 29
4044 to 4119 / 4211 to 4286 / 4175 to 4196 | -0.7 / 28.2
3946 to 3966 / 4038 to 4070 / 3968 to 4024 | 2.0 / 27.7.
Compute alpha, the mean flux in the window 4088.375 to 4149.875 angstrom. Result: 27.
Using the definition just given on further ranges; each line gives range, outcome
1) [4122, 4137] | 28.6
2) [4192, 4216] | 29.2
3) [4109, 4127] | 28.3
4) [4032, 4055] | 29.5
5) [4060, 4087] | 28.6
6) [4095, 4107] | 21.4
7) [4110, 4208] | 28.9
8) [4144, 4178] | 29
